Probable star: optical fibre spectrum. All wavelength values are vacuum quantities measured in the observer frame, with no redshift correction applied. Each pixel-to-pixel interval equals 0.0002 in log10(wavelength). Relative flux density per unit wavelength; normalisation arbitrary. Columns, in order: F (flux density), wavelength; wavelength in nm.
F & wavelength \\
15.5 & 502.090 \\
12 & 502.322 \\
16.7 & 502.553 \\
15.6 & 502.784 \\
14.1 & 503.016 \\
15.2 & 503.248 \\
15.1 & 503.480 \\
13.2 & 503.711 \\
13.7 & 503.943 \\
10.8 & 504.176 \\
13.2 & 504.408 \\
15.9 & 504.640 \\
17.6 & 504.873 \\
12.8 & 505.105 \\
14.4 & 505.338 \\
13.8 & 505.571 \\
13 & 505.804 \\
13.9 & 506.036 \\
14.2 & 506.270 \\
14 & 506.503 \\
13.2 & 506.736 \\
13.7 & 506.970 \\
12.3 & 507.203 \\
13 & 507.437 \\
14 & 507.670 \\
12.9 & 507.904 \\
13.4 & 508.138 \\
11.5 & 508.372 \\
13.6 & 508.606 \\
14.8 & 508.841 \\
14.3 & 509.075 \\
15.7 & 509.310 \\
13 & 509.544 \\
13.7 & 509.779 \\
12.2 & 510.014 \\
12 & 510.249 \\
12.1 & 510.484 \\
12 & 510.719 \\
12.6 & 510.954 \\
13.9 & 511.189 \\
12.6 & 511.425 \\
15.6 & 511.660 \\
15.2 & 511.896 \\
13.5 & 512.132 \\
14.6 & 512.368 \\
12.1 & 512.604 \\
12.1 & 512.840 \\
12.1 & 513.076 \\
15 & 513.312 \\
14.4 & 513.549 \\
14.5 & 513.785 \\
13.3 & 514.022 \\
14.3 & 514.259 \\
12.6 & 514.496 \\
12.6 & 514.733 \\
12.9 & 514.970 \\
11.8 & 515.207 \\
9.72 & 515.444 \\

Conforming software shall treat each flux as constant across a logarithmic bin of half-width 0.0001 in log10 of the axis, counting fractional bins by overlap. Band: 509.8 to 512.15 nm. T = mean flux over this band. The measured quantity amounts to 13.2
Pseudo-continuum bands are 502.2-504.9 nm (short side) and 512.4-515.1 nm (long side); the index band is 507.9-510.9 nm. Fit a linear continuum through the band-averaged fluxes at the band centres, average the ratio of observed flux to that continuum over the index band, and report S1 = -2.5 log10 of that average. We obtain 0.05 mag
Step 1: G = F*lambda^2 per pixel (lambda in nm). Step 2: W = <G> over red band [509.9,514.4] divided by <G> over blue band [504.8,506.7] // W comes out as 0.97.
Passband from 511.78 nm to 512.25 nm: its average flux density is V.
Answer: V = 14.3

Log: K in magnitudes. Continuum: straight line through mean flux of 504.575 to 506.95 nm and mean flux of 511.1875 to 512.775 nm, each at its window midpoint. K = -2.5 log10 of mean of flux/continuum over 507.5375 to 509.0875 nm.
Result 0.05 mag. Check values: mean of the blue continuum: 14.2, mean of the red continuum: 13.9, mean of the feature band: 13.4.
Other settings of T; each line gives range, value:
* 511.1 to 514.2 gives 13.8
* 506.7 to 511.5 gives 13.2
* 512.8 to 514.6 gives 13.6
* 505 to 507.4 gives 13.5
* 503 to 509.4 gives 13.8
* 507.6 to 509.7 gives 13.7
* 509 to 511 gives 13.1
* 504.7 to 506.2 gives 14.3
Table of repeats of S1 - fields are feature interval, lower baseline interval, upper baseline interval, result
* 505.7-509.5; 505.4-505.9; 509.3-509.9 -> 0.01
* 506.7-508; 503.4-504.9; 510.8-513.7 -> 0.05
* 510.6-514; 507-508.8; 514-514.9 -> -0.04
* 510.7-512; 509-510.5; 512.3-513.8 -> -0.03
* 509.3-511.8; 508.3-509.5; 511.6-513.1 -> 0.06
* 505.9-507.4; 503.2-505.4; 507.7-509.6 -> 0.03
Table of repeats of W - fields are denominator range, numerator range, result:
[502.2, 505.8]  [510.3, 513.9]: 0.98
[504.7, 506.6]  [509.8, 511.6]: 0.91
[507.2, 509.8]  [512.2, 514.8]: 1.01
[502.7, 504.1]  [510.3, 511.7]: 0.93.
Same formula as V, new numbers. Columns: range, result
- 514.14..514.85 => 13.2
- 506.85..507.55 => 13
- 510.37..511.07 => 12.2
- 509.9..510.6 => 12.1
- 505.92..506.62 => 14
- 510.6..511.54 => 12.8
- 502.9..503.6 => 14.8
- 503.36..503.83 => 14.2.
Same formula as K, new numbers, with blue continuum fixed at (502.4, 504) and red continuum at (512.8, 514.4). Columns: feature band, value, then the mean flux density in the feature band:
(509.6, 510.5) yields 0.12 mag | 12.6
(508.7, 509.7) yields -0.02 mag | 14.4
